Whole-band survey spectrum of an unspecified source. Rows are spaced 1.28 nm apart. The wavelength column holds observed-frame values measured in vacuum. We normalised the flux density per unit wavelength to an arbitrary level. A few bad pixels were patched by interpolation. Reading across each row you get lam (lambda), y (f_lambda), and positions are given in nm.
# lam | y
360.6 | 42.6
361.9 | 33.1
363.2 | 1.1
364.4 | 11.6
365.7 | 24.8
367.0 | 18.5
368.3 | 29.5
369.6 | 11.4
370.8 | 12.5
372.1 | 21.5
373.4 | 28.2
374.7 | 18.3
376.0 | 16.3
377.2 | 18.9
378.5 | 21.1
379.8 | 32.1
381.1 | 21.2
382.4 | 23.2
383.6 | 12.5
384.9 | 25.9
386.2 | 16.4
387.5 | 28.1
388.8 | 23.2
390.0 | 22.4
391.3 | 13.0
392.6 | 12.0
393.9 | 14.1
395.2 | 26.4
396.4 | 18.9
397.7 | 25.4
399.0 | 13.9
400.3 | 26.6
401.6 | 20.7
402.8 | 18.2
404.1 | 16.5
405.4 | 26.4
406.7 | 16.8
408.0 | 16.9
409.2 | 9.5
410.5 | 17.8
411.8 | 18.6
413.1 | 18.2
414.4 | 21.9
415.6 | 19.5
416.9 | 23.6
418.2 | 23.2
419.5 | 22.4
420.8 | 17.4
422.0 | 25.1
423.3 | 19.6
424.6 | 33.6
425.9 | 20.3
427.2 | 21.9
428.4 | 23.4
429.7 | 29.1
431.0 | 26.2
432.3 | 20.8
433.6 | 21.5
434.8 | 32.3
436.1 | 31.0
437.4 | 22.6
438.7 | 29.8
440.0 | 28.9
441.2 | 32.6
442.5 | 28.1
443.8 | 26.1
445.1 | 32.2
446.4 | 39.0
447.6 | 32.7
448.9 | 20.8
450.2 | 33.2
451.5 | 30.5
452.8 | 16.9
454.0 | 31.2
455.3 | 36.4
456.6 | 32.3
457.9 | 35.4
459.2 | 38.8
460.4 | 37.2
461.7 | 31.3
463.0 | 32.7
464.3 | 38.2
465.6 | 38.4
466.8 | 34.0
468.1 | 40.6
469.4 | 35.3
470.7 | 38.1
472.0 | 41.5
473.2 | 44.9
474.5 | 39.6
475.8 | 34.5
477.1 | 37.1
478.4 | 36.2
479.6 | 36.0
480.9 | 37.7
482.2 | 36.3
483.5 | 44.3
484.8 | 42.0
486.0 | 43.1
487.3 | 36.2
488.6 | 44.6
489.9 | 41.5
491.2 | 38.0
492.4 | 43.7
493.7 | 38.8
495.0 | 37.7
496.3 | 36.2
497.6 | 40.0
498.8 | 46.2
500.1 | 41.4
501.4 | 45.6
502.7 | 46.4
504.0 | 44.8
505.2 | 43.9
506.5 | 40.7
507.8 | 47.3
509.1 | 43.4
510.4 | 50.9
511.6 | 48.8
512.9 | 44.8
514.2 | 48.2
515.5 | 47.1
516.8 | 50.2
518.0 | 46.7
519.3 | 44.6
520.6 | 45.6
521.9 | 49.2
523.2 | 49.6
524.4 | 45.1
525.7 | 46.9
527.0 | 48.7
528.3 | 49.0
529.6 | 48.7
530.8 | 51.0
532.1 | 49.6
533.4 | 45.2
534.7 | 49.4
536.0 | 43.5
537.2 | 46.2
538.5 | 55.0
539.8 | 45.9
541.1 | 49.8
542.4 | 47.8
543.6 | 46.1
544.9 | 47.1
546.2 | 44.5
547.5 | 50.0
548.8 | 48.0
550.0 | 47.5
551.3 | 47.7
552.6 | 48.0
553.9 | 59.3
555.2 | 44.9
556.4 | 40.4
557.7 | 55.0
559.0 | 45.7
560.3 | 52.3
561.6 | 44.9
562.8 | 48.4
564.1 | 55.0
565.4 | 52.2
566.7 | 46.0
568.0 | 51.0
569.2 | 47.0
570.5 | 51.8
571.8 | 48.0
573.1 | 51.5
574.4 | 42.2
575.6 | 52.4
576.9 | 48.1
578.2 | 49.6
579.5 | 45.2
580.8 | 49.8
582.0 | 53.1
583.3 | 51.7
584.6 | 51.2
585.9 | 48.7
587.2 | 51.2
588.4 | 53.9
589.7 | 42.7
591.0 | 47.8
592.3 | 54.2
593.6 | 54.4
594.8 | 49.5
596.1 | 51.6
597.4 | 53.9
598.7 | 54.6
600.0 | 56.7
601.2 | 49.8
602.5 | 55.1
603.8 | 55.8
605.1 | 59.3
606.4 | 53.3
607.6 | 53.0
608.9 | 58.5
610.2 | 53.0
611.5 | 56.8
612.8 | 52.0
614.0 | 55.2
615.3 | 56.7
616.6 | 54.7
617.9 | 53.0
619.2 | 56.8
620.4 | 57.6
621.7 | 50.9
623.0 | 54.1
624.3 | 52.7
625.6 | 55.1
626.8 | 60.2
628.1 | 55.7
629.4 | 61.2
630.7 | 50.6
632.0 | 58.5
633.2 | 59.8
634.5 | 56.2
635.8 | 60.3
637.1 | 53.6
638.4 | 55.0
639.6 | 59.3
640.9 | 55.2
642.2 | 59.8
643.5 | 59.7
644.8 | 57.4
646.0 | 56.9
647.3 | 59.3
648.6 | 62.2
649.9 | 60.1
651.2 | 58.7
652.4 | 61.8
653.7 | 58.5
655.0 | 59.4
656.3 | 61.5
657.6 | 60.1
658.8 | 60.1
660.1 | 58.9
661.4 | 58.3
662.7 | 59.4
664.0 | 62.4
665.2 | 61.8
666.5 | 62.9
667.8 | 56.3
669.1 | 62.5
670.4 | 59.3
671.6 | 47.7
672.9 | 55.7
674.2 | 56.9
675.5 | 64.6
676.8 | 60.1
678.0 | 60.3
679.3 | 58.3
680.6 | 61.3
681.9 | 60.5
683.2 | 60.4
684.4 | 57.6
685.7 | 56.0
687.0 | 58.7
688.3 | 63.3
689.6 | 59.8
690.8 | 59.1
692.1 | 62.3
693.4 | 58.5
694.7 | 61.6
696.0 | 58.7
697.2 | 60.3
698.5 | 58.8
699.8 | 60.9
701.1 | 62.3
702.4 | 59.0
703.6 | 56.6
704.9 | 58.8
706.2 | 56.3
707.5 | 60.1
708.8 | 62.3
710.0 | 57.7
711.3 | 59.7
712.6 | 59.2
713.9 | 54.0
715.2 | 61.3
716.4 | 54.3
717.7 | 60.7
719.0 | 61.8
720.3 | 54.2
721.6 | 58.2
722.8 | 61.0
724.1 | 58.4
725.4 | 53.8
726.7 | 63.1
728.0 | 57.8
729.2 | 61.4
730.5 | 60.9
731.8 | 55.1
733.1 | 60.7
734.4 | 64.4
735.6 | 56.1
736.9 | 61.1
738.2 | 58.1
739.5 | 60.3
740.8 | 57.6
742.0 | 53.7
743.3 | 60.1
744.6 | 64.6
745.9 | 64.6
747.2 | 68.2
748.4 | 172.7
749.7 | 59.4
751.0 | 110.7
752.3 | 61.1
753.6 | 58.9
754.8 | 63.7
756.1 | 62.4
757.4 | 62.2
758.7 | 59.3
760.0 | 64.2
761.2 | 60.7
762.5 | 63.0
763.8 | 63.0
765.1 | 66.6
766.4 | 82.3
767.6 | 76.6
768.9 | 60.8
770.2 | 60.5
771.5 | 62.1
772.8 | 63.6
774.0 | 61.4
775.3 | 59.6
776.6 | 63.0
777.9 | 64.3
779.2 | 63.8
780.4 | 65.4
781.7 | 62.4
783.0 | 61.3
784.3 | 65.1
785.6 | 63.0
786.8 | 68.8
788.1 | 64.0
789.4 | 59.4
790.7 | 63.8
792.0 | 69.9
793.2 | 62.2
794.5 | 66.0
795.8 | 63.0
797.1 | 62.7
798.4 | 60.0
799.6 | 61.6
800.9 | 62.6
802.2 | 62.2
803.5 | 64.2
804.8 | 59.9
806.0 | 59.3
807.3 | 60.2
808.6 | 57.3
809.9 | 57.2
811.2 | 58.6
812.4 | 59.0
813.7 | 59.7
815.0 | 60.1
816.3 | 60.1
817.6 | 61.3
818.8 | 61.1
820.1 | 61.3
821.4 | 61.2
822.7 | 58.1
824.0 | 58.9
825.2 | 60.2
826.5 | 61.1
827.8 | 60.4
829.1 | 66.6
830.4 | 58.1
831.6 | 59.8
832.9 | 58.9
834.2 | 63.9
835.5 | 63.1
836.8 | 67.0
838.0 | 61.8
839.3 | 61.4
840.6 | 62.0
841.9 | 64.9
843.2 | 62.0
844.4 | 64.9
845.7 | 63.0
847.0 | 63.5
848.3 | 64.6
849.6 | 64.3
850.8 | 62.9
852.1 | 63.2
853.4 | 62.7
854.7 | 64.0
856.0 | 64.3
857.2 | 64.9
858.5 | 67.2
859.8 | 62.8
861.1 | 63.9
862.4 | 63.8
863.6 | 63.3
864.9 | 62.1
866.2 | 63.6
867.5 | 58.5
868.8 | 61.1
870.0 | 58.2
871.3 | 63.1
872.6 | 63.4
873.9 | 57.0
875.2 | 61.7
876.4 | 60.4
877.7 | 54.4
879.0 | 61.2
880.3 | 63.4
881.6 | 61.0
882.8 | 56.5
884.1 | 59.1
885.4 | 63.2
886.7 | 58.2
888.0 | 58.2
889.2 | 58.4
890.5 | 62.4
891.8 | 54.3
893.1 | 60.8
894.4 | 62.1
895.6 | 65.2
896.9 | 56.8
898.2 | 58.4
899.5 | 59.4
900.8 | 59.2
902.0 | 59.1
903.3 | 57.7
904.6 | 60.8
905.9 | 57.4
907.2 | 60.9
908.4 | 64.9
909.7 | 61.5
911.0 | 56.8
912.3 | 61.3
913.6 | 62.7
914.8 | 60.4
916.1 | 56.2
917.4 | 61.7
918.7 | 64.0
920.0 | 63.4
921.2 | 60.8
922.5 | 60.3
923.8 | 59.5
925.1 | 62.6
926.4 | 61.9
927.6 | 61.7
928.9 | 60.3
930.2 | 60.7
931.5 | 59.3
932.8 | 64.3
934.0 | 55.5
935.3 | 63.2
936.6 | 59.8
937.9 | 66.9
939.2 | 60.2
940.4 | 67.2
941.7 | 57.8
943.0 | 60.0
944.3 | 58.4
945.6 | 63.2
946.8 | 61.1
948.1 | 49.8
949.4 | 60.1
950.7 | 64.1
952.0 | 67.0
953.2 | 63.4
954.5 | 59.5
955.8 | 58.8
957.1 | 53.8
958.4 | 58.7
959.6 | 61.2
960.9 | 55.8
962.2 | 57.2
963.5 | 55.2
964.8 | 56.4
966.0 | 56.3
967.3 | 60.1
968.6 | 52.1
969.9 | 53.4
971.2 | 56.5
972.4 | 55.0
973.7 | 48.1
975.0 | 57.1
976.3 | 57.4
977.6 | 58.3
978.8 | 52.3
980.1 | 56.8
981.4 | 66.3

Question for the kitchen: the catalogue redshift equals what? 0.140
